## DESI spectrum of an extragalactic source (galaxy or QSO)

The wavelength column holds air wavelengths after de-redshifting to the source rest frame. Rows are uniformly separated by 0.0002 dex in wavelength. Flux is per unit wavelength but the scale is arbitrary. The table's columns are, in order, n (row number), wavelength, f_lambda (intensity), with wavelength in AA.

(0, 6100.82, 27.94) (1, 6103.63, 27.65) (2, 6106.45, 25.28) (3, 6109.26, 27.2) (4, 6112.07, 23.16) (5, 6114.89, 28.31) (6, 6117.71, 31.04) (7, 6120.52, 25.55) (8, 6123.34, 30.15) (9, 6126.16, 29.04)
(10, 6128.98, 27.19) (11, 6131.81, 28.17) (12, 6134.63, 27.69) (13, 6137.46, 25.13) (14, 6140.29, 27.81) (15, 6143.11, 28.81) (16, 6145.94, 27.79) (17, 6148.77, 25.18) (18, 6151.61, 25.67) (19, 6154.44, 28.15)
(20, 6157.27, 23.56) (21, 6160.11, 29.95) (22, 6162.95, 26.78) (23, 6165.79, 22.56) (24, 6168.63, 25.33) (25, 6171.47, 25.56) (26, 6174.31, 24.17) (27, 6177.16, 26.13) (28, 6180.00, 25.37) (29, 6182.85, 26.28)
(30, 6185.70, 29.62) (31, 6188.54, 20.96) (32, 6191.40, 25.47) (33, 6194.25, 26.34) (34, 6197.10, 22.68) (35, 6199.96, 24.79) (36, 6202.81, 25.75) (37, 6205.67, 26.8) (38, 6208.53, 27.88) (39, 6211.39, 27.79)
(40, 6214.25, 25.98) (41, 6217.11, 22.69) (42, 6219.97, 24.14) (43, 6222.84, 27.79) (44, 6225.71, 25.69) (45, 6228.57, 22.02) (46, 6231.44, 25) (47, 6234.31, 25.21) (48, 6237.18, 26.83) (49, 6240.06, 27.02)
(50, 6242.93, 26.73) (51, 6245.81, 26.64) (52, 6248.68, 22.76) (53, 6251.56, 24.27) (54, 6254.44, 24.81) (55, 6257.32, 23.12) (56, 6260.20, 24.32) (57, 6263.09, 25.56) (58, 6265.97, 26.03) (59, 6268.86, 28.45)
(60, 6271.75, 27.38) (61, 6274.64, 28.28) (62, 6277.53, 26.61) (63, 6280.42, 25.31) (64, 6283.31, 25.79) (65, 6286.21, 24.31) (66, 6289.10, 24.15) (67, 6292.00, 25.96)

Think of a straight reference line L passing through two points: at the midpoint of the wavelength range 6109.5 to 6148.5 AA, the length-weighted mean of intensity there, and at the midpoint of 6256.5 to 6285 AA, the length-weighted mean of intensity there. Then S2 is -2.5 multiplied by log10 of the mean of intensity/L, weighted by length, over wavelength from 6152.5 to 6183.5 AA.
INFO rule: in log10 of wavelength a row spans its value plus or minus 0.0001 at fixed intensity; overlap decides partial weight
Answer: 0.06 mag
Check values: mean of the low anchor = 27.6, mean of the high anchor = 26.1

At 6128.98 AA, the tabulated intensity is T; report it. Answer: 27.19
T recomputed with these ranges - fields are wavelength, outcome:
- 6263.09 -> 25.56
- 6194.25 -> 26.34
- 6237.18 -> 26.83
